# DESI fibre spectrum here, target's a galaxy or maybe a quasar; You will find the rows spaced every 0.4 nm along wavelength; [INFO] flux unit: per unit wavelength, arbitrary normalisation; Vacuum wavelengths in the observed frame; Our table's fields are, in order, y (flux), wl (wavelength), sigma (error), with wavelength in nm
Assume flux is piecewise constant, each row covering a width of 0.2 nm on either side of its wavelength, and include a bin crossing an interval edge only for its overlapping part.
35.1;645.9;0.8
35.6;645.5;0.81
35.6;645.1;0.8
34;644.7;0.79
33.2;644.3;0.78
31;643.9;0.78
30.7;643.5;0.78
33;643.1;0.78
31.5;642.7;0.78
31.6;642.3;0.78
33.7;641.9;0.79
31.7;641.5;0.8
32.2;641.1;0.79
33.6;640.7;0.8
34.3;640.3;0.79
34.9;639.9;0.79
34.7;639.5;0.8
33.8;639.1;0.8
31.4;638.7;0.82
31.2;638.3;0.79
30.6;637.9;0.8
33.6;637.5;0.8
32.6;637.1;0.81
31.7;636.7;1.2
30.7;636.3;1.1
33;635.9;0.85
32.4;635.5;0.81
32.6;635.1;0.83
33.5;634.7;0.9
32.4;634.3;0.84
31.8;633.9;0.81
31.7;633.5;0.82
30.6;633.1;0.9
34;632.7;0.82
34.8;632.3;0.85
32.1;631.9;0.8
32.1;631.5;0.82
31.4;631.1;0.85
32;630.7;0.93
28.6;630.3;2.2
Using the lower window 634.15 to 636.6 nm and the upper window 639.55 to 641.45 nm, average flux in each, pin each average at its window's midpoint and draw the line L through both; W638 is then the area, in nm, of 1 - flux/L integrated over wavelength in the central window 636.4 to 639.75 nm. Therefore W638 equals 0.06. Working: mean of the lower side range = 32.4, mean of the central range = 32.4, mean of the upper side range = 33.7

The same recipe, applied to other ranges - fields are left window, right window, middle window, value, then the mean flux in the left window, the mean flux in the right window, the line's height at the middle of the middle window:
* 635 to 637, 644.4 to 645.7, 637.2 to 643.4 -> 0.124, 32.1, 34.9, 33.4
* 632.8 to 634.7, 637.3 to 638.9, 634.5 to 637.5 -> -0.059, 31.9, 31.7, 31.8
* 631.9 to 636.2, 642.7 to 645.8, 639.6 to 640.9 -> -0.052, 32.6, 33.2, 33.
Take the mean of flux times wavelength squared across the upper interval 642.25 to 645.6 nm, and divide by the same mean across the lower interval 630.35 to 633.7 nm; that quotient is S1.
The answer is 1.06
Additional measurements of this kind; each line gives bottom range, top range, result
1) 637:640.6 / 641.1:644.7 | 0.99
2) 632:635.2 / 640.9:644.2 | 1.01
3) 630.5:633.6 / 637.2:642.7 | 1.04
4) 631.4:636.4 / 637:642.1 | 1.03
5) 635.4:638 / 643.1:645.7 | 1.06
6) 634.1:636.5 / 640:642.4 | 1.04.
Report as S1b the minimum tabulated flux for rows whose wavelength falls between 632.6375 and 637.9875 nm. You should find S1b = 30.6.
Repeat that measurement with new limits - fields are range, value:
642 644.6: 30.7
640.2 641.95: 31.7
